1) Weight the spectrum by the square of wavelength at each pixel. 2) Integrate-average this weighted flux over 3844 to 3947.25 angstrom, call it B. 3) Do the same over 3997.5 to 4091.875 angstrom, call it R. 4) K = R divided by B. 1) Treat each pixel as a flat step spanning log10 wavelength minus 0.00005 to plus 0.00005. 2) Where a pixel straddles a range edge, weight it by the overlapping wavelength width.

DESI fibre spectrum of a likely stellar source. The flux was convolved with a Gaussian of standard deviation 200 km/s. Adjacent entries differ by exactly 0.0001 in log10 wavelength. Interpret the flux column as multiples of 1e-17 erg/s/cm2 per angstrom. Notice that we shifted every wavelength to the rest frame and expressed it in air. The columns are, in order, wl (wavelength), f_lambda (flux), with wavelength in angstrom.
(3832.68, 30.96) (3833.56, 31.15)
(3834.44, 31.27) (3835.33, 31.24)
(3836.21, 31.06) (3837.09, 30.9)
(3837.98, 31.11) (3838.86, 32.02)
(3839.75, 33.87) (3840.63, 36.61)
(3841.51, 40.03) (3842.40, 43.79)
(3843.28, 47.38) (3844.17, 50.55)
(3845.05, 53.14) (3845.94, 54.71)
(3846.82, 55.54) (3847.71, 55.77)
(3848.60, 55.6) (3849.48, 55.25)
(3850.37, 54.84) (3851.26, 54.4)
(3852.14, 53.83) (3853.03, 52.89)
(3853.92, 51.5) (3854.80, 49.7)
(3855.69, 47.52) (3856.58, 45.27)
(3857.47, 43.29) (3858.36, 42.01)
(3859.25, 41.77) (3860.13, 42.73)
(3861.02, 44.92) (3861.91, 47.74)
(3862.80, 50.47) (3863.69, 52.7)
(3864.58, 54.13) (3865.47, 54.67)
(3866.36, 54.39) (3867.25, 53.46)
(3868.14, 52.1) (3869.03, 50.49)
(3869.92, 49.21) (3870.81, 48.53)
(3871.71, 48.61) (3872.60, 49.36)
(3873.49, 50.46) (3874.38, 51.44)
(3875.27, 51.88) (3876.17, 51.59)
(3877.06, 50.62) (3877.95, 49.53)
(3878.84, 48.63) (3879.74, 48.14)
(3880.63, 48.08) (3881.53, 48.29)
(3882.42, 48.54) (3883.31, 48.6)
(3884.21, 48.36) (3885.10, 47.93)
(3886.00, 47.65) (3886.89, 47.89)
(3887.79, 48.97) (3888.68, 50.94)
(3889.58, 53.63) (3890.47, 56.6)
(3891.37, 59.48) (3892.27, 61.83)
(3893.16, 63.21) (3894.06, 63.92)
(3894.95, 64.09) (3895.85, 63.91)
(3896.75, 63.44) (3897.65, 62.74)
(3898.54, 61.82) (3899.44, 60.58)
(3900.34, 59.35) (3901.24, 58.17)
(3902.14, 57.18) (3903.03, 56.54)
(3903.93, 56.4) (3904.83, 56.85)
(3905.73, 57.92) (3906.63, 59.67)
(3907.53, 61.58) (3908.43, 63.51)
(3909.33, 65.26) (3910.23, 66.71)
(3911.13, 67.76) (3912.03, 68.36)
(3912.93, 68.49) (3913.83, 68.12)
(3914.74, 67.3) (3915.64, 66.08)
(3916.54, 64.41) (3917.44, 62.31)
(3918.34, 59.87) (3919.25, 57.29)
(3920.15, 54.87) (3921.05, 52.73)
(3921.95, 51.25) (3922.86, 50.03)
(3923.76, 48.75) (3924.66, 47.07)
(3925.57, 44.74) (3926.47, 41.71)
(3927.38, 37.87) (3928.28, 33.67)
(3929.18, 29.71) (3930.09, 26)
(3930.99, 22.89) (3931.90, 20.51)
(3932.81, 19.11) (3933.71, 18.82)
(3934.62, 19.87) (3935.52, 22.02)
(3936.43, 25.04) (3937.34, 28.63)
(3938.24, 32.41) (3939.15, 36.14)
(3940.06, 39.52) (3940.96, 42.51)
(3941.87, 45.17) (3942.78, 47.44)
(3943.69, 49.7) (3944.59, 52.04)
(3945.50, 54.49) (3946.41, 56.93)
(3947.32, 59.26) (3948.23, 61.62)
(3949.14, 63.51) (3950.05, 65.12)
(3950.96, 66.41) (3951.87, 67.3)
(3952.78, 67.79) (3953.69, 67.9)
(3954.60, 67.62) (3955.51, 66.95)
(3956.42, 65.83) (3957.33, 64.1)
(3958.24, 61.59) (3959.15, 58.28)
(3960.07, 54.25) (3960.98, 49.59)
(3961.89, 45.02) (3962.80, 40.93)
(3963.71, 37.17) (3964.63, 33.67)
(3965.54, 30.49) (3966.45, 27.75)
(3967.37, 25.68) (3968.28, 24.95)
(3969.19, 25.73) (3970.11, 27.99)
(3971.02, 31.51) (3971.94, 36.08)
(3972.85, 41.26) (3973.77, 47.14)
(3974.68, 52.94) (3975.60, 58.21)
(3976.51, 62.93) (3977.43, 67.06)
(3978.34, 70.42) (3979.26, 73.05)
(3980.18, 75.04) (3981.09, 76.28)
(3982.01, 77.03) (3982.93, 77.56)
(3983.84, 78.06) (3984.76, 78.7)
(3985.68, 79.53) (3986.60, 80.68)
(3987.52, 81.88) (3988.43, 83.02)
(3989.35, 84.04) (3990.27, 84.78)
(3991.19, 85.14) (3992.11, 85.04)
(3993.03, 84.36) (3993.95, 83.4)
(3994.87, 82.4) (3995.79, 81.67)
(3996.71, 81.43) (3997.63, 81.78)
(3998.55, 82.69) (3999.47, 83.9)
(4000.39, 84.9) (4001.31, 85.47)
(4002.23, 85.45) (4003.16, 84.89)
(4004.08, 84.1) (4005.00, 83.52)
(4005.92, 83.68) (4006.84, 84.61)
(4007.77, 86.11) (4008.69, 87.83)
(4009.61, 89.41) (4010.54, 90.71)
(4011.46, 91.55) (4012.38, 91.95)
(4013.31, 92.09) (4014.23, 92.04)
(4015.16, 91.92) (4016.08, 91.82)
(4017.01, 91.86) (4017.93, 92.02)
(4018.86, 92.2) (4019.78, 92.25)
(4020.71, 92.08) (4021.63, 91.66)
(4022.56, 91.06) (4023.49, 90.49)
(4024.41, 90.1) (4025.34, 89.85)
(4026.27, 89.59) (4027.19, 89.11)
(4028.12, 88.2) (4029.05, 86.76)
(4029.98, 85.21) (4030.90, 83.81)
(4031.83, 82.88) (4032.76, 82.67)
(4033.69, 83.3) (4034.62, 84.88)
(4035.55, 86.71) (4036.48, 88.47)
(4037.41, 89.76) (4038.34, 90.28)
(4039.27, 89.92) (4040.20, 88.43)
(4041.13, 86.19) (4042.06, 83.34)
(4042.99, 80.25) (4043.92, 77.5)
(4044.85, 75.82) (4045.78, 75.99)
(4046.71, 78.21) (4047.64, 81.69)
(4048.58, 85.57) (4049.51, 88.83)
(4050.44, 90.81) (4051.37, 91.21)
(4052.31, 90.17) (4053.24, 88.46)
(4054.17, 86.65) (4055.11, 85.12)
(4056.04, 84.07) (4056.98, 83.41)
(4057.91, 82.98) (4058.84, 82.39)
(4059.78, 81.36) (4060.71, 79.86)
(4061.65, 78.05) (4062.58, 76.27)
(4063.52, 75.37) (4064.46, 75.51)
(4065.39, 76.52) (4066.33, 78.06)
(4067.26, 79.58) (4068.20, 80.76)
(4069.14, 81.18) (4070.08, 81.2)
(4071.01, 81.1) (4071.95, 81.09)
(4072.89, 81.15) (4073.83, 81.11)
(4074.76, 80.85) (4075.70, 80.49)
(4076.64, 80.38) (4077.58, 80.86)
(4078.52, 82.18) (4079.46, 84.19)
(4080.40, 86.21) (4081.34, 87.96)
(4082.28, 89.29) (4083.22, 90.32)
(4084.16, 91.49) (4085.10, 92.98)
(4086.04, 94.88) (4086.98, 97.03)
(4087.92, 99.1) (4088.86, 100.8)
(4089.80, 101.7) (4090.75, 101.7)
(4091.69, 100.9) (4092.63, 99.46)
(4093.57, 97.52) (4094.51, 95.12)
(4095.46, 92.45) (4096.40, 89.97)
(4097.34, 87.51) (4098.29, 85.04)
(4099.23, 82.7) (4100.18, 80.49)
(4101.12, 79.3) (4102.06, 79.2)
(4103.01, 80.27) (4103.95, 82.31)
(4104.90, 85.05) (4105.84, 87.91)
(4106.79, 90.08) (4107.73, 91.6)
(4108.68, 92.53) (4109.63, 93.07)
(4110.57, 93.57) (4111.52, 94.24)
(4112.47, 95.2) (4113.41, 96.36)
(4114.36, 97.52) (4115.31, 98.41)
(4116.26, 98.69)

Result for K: 1.8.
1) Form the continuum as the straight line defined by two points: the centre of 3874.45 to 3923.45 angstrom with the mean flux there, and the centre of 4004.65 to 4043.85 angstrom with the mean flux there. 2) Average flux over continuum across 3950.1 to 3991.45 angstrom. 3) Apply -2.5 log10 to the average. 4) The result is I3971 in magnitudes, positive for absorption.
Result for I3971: 0.26 mag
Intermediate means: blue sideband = 57.3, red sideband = 88.2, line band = 59.1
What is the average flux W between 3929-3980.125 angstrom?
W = 46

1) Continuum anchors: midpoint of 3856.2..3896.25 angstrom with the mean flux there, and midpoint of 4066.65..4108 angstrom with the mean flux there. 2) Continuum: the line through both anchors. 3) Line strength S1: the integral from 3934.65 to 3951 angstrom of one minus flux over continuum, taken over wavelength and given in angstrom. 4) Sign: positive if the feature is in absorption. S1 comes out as 4.4 angstrom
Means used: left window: 51.1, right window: 87.6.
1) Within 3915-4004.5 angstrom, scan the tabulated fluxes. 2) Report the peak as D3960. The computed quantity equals 85.47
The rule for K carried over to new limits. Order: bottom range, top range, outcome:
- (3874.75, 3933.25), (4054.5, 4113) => 1.78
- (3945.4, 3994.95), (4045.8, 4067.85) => 1.41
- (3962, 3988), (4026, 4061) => 1.62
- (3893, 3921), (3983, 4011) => 1.41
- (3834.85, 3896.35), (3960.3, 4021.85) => 1.56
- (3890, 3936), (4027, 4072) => 1.69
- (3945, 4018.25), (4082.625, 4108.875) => 1.39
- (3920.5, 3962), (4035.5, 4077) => 1.87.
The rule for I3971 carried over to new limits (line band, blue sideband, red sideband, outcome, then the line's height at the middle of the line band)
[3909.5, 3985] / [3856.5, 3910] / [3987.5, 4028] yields 0.36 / 70.9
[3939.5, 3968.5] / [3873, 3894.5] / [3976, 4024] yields 0.34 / 71.4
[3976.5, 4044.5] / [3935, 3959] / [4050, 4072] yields -0.22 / 69.2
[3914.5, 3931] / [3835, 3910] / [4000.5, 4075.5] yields 0.25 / 61.7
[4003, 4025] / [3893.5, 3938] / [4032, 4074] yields -0.21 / 73.8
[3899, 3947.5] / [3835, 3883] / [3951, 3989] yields 0.09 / 53.3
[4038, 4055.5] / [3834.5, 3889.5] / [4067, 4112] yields -0.06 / 80.6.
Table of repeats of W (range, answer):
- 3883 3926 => 58.2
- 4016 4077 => 84.6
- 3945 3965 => 58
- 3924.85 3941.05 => 30.1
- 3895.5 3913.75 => 61.9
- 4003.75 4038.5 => 88.6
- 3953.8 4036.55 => 74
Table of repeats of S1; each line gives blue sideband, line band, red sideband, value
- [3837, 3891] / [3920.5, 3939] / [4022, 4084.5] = 8.2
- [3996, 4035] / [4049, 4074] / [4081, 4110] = 2.0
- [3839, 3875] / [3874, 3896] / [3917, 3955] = -2.2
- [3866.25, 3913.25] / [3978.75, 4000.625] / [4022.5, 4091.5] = -2.2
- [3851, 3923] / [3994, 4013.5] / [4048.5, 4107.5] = -3.1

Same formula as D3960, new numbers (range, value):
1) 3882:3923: 68.49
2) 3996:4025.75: 92.25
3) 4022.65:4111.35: 101.7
